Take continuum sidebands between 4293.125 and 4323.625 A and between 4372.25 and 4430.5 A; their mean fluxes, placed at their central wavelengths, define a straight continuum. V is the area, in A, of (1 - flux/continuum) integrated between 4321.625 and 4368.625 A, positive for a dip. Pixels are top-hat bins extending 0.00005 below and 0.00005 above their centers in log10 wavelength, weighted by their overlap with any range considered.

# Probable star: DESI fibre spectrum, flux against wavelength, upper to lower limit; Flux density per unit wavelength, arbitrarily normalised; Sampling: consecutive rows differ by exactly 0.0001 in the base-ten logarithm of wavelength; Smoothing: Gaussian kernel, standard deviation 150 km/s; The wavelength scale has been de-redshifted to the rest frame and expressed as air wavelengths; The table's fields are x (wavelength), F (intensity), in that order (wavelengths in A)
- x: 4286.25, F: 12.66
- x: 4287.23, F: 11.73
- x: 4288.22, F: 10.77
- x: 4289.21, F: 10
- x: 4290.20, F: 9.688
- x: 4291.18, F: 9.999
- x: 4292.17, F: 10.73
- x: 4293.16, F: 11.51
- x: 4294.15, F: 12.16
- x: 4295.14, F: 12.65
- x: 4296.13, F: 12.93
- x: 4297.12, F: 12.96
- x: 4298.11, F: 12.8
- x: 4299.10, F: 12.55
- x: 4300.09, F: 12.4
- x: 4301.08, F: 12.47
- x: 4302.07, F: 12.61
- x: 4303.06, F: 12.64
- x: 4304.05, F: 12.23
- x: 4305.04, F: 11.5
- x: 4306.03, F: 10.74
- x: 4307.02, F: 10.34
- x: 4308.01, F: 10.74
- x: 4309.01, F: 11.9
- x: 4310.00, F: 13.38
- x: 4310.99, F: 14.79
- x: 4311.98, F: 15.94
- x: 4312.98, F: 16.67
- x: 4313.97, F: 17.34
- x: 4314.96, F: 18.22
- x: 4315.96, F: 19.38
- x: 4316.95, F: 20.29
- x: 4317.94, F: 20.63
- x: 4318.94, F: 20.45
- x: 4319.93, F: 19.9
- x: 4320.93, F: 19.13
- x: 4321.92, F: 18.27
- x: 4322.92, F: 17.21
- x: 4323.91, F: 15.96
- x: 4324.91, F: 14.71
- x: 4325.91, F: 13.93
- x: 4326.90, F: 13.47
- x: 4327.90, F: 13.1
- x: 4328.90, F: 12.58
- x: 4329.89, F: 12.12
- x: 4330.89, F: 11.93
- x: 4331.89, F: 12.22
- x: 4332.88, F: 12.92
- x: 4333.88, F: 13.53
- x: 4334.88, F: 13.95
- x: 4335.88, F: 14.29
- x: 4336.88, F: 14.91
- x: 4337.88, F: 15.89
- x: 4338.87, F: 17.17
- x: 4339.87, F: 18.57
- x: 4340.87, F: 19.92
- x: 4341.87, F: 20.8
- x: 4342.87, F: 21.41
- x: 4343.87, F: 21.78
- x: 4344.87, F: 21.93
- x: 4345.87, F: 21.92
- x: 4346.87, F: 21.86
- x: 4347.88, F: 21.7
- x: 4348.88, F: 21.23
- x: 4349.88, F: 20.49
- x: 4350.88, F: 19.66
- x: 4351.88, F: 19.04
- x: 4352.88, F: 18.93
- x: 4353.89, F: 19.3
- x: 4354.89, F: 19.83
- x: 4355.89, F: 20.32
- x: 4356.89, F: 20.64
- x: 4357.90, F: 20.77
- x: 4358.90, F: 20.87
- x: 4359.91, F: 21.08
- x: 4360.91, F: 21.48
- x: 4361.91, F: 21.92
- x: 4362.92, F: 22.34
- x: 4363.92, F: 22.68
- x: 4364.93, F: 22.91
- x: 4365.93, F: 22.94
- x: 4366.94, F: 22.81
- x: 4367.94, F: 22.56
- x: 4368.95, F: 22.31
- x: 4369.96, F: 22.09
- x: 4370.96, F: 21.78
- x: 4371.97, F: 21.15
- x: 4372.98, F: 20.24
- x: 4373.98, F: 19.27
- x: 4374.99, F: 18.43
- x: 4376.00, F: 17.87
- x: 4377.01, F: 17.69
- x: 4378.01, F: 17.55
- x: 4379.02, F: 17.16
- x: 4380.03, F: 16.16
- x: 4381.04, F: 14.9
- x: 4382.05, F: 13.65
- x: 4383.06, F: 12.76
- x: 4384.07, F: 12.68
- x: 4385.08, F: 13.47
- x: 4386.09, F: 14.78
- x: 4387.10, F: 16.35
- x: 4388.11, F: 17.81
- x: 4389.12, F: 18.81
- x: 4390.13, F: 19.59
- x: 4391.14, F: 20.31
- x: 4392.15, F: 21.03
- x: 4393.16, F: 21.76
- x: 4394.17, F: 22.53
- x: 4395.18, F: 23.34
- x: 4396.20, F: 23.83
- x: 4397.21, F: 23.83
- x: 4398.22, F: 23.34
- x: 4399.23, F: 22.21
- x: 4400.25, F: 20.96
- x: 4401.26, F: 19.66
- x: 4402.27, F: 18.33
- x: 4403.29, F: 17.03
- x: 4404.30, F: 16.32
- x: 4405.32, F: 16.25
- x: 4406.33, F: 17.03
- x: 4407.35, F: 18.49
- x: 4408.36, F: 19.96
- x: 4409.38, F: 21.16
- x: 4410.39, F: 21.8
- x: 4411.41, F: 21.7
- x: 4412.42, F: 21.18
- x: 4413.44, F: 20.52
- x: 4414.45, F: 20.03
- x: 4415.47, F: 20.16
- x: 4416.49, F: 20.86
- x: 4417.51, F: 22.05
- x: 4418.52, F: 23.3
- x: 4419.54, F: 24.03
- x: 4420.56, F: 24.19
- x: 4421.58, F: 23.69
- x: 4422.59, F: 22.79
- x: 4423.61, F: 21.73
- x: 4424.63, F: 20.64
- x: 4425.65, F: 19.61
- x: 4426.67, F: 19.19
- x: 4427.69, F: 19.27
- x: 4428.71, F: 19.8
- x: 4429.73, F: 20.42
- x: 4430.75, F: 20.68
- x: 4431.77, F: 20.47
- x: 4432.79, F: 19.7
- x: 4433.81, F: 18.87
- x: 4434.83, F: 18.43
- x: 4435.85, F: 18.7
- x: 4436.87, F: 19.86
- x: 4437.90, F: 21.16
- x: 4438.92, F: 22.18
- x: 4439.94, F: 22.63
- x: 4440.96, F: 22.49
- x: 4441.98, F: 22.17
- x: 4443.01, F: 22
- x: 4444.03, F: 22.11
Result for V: -4.97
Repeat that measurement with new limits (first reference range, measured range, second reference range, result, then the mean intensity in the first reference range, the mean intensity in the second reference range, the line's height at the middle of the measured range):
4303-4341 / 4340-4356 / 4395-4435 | -3.7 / 15.2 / 20.7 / 16.7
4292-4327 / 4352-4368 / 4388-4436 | -3.3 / 14.7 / 20.6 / 17.6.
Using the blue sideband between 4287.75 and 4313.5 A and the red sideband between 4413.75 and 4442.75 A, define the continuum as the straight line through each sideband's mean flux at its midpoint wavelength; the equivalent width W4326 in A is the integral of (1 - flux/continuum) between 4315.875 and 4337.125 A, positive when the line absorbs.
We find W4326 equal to -2.6 A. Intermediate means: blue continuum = 12.2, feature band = 15.6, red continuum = 21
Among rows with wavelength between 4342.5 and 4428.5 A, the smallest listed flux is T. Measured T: 12.68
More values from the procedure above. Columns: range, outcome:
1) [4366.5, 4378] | 17.69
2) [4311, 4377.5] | 11.93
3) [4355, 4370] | 20.32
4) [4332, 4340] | 12.92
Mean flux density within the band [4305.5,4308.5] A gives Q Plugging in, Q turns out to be 10.6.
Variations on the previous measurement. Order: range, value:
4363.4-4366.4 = 22.9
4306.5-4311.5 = 12.2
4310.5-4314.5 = 16.2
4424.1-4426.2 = 20.1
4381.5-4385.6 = 13.2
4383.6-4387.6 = 14.3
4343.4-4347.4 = 21.8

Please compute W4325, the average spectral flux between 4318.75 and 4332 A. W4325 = 15.3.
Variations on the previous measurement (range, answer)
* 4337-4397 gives 19.7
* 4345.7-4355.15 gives 20.3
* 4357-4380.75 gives 20.6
